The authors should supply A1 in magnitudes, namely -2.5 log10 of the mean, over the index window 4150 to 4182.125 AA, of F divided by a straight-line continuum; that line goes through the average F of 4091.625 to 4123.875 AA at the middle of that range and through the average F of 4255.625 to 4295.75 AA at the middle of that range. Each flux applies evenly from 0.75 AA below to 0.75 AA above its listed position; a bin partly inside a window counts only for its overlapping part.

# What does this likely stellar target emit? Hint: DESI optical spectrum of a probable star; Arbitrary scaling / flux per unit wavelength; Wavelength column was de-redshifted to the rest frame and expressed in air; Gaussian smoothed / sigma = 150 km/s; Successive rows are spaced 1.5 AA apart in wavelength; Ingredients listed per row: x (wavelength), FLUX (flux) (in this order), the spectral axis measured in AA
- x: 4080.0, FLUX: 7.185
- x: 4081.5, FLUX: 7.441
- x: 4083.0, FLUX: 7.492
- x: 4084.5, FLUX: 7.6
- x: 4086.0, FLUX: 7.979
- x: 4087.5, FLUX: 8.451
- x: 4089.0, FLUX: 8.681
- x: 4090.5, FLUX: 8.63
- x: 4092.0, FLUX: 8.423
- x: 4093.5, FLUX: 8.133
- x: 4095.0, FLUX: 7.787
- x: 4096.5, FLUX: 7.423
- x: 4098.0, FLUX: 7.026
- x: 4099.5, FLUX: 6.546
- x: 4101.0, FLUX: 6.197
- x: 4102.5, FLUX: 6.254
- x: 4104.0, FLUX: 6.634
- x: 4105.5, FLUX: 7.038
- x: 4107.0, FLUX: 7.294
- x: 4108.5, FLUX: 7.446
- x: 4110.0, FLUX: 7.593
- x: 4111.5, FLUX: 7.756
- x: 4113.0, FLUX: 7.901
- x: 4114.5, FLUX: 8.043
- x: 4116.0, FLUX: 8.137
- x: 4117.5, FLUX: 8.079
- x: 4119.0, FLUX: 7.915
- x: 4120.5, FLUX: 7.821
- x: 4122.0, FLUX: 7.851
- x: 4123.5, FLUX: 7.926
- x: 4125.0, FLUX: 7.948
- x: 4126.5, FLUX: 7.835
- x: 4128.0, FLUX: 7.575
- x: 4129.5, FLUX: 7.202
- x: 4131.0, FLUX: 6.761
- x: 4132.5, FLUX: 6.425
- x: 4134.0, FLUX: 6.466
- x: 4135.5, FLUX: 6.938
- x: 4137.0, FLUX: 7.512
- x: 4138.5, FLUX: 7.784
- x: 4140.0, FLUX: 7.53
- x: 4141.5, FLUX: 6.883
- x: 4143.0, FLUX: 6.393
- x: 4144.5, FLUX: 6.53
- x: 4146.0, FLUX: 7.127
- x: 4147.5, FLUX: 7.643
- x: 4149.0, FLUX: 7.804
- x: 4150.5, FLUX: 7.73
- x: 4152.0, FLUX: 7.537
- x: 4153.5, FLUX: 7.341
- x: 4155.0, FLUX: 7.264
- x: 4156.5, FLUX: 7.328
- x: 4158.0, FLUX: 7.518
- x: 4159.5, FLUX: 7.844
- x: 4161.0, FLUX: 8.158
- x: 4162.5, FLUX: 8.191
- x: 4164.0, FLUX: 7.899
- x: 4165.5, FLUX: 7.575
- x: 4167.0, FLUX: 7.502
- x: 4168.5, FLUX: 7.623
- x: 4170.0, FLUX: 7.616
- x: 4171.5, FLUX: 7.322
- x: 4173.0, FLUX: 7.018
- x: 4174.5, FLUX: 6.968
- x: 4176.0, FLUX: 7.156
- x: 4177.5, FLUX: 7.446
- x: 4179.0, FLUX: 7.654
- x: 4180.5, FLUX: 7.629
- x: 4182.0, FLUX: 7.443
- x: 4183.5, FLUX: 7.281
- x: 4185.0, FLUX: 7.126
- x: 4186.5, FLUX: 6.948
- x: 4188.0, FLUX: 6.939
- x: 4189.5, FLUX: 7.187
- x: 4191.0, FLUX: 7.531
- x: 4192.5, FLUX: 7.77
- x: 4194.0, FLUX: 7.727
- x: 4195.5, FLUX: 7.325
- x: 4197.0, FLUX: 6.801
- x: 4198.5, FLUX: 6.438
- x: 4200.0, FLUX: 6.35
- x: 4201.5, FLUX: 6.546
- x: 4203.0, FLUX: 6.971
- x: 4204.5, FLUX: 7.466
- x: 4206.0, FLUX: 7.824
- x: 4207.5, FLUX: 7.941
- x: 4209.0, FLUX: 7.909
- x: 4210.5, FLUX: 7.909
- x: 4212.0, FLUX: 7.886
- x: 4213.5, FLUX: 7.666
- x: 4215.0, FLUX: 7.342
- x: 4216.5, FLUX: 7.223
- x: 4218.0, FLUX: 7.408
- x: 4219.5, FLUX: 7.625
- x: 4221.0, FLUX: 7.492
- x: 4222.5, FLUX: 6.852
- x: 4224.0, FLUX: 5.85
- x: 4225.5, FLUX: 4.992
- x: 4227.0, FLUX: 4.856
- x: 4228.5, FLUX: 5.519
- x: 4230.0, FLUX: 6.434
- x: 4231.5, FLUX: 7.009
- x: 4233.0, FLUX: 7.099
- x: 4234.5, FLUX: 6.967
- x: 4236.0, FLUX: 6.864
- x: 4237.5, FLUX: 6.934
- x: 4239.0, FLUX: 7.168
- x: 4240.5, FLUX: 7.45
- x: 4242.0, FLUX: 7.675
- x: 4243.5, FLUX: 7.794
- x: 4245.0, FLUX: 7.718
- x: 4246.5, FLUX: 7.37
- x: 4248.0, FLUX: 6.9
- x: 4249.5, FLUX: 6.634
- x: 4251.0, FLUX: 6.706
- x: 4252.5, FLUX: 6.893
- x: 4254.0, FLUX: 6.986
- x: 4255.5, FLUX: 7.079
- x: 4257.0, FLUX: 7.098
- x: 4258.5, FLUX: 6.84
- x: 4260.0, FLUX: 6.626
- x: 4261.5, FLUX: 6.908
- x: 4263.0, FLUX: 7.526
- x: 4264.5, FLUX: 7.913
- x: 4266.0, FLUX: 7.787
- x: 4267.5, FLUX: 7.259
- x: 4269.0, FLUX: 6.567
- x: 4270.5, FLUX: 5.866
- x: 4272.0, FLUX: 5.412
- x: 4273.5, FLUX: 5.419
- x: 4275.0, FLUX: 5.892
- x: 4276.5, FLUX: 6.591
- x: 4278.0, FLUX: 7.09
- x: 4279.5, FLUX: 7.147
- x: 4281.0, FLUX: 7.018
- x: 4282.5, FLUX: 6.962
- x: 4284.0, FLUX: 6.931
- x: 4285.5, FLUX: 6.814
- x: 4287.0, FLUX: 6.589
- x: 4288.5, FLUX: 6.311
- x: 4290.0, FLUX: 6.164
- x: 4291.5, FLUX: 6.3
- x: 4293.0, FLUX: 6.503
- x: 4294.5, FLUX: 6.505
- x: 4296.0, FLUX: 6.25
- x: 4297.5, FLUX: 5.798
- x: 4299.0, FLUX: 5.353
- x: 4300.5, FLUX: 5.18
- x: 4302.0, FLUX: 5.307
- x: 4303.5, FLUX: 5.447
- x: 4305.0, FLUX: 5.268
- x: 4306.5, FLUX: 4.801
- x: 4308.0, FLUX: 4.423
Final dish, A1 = -0.047 mag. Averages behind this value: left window 7.49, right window 6.69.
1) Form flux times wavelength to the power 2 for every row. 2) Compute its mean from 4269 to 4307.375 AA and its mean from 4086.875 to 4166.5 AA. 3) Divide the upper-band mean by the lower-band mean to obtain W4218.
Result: 0.9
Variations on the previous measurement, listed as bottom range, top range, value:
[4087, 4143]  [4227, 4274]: 0.98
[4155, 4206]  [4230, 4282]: 0.98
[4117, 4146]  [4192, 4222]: 1.04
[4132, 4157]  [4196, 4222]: 1.05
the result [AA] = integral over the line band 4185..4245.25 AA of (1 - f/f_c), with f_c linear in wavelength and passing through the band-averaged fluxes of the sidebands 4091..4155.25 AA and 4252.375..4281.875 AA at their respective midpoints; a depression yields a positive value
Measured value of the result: -0.6 AA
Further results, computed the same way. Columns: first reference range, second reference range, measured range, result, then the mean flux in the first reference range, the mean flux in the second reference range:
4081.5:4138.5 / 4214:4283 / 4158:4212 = -1.9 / 7.54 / 6.85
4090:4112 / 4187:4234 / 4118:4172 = -1.9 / 7.33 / 7.03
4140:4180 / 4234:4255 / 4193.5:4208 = 0.4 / 7.43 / 7.15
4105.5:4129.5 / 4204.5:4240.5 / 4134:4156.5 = 0.9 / 7.77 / 7.01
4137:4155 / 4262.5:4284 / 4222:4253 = 0.7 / 7.31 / 6.74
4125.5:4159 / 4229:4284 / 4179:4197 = -0.6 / 7.24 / 6.93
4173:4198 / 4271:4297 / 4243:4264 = -1.1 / 7.29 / 6.45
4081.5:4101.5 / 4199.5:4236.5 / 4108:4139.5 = -0.1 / 7.73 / 6.96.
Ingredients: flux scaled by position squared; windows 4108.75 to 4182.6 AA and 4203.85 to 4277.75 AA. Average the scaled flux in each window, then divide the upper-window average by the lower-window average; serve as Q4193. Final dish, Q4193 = 0.97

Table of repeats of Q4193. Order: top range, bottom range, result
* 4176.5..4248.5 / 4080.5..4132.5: 0.99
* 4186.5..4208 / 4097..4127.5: 1.00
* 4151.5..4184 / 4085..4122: 1.02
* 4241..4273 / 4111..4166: 0.99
